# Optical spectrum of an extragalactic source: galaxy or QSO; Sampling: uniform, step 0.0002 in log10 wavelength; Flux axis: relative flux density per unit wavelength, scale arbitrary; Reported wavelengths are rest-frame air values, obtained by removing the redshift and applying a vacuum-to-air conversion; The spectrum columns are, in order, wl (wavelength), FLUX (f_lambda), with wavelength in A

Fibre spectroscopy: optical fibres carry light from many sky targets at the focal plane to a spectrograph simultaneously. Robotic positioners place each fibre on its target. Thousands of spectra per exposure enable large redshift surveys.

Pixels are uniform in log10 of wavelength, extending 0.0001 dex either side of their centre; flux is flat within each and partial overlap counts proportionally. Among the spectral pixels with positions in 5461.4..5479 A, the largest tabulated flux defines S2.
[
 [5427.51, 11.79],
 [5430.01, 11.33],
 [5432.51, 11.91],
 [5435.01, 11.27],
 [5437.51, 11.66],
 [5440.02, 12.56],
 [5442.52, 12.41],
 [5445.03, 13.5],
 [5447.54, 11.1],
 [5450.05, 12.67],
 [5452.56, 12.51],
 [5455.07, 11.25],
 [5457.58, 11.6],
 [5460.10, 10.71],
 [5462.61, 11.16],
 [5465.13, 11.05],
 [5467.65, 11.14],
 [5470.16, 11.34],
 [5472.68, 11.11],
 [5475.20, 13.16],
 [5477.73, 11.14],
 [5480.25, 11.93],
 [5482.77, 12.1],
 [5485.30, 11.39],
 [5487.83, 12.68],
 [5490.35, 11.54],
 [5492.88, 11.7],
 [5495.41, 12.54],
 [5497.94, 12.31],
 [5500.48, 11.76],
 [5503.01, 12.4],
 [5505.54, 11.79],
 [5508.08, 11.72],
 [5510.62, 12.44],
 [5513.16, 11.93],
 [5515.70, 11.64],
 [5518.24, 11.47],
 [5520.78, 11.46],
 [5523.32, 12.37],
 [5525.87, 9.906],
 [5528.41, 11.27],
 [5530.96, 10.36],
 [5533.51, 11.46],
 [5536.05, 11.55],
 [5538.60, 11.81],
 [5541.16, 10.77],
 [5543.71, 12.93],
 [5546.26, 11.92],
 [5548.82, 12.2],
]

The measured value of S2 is 13.16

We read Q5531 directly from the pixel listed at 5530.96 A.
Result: 10.36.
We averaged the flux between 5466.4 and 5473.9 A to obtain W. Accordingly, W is 11.2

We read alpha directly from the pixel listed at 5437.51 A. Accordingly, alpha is 11.66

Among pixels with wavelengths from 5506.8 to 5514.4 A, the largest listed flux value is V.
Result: 12.44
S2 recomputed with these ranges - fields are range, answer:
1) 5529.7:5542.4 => 11.81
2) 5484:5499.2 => 12.68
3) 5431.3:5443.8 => 12.56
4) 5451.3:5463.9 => 12.51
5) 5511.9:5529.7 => 12.37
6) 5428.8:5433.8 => 11.91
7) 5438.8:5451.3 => 13.5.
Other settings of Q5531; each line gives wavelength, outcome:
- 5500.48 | 11.76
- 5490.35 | 11.54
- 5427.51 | 11.79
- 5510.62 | 12.44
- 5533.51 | 11.46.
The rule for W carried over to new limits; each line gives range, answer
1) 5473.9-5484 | 12.1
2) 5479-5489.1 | 12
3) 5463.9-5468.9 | 11.1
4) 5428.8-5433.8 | 11.6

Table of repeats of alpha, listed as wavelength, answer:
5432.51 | 11.91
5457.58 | 11.6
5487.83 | 12.68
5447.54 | 11.1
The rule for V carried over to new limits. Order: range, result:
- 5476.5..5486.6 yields 12.1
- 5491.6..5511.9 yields 12.54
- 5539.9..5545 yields 12.93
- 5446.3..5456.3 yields 12.67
